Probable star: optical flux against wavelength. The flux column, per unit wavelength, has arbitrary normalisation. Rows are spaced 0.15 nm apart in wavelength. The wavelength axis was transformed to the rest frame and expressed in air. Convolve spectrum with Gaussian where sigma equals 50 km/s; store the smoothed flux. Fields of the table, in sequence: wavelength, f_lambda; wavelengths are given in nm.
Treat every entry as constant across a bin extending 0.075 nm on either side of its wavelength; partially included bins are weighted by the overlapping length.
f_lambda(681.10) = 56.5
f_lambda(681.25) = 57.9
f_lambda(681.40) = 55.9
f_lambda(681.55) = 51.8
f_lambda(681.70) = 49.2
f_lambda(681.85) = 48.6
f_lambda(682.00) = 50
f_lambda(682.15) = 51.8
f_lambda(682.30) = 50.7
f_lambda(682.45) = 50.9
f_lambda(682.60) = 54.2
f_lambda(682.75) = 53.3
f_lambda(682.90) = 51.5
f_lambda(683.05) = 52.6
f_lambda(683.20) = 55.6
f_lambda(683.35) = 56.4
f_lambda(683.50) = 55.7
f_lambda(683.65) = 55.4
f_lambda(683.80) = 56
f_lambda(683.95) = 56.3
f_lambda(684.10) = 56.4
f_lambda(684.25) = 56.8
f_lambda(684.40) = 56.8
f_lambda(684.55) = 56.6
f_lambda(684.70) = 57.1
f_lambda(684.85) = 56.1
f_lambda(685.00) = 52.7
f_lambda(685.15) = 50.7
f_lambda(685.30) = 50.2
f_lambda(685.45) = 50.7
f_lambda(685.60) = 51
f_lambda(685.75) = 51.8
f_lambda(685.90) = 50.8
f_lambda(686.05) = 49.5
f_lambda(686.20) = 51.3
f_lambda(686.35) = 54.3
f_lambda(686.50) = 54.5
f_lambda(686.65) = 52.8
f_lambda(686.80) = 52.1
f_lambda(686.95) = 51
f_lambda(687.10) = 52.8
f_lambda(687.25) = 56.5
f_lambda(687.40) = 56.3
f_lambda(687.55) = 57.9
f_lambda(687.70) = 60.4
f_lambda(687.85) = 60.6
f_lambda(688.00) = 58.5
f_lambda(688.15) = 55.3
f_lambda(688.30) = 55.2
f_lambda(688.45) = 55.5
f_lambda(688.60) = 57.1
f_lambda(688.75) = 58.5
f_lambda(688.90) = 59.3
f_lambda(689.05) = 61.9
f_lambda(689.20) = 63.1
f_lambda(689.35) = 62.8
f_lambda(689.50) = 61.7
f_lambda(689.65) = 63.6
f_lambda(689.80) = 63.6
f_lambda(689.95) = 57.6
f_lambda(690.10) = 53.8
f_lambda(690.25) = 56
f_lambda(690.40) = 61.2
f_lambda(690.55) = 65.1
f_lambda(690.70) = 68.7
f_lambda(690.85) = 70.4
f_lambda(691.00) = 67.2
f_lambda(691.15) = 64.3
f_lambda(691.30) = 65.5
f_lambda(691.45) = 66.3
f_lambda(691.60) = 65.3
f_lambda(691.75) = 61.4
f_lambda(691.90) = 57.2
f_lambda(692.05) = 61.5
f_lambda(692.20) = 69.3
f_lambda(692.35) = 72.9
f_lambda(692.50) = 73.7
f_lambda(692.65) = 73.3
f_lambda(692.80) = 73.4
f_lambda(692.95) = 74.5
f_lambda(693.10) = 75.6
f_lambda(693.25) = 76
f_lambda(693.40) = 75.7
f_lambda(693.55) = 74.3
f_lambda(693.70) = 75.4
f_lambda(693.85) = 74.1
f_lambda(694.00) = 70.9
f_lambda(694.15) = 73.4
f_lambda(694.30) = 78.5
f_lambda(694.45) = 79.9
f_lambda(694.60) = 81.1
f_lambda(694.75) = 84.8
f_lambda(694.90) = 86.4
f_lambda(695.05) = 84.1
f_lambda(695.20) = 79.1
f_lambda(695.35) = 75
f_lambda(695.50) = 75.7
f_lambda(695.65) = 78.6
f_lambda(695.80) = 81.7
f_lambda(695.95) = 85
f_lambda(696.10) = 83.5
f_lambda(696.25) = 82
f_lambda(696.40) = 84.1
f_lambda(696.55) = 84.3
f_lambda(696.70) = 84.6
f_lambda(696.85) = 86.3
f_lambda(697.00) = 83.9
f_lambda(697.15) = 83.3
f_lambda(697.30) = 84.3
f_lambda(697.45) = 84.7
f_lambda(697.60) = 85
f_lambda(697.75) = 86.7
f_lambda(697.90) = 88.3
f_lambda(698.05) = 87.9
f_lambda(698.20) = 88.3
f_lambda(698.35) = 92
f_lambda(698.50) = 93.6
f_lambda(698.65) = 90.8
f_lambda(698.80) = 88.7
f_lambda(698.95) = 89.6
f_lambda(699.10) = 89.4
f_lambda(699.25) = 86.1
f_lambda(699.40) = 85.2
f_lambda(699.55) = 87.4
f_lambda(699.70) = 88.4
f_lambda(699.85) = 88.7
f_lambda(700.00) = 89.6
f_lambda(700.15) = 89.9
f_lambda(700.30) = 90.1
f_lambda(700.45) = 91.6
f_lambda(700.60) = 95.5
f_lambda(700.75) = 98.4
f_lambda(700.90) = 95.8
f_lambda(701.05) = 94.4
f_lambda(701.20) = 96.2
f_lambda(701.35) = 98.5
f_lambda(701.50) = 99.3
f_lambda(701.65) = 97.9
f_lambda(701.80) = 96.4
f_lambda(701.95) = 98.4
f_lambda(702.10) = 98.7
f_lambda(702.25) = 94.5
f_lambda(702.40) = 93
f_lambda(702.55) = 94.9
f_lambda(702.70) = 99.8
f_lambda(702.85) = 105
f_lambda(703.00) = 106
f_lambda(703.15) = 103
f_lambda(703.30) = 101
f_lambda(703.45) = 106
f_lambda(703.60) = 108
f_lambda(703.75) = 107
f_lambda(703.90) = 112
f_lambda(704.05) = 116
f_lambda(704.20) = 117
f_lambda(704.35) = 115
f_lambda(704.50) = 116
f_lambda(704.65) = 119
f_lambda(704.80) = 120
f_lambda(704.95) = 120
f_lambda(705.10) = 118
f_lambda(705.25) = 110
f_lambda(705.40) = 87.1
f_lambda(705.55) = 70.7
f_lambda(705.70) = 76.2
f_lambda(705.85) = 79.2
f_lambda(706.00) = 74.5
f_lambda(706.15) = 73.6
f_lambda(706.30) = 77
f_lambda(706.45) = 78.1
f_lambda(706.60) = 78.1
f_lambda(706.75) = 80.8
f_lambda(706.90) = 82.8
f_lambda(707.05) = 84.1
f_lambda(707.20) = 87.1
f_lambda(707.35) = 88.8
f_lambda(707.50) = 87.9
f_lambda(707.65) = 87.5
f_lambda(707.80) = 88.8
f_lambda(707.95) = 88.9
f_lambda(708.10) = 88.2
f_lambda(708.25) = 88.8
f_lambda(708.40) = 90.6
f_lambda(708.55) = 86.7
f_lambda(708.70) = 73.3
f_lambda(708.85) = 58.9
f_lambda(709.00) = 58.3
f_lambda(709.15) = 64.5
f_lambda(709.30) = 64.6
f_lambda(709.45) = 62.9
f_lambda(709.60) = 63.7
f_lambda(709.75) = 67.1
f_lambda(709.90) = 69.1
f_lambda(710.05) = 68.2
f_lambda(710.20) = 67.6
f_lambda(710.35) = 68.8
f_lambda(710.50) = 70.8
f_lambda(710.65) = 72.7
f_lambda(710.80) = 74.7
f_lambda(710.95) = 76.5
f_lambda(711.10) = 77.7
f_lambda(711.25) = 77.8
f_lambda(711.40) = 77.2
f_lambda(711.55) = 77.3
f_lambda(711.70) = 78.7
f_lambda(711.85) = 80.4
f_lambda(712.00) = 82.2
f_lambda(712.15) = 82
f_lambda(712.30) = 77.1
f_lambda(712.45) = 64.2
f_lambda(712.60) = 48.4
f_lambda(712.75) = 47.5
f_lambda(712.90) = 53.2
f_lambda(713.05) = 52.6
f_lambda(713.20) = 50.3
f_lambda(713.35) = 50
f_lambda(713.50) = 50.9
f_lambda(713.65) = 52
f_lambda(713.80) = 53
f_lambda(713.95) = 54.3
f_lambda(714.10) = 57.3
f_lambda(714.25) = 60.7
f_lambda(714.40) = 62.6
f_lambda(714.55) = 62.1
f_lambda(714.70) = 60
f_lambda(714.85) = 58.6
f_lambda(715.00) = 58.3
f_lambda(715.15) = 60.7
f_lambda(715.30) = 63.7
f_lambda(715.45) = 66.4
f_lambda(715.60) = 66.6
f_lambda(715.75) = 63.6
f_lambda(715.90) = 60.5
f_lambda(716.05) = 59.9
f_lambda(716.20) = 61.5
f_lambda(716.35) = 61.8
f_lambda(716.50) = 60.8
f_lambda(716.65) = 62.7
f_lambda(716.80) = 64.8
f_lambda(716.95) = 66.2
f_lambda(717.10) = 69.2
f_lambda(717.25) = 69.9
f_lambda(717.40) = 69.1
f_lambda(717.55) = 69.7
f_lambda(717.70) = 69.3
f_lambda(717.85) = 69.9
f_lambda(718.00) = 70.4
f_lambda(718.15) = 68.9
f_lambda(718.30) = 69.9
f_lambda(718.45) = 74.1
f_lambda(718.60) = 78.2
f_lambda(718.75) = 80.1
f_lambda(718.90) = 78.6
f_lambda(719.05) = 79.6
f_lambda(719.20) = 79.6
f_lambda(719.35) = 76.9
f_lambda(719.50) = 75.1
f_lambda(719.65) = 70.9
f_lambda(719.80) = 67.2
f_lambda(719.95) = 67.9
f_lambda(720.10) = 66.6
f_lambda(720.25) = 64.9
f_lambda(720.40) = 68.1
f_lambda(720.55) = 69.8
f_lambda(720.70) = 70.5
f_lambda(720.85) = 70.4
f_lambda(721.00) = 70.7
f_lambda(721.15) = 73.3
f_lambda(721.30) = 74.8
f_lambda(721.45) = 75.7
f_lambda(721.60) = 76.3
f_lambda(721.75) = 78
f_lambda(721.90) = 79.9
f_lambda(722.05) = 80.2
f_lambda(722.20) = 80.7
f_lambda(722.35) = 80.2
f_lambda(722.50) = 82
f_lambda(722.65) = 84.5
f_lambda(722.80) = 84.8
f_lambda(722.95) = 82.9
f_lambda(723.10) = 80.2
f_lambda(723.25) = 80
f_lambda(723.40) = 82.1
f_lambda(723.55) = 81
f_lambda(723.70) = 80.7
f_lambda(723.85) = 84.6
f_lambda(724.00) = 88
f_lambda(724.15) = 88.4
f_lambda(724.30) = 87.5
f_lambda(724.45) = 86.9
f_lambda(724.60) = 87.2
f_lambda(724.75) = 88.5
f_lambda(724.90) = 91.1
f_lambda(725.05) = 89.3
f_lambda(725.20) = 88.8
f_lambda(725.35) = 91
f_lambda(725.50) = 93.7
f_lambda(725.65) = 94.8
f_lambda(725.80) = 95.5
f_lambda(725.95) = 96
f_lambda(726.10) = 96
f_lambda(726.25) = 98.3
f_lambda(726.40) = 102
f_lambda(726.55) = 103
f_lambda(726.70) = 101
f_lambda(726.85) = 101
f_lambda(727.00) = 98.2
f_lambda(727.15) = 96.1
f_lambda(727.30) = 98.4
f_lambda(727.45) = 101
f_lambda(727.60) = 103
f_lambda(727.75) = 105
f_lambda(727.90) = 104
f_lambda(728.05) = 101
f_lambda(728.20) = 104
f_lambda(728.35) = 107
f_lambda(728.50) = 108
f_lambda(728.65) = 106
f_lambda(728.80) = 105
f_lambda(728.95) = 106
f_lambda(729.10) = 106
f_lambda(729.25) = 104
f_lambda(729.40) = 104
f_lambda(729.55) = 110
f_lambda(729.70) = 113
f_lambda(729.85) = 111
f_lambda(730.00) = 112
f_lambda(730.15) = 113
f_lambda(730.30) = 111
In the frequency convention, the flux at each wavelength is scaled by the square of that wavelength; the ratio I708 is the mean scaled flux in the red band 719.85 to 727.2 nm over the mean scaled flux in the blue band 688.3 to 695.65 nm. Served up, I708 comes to 1.3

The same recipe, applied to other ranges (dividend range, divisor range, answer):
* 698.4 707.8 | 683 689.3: 1.80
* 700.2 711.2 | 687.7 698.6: 1.27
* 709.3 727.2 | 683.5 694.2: 1.32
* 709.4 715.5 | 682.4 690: 1.25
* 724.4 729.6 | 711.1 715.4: 1.64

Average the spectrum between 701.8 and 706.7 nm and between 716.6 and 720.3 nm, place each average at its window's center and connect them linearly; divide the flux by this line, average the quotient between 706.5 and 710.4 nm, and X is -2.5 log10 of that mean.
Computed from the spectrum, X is 0.18 mag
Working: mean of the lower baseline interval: 99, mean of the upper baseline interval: 71.3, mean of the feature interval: 76.8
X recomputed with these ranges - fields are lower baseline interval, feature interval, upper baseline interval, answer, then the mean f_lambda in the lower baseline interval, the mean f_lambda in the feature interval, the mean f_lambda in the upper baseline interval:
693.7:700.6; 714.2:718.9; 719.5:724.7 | 0.20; 84.6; 66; 77.9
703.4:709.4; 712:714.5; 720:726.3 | 0.44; 90.5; 58.1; 82.4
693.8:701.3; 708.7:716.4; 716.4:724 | 0.21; 85.8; 64.4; 74.3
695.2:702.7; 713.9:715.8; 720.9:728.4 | 0.41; 89.1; 61.2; 89.4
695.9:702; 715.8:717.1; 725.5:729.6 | 0.47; 89.6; 62.7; 102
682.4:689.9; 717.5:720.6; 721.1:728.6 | 0.18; 55.7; 72.2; 90.4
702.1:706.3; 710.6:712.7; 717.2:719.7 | 0.17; 101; 74.5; 73.6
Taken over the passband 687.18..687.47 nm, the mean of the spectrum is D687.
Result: 56.4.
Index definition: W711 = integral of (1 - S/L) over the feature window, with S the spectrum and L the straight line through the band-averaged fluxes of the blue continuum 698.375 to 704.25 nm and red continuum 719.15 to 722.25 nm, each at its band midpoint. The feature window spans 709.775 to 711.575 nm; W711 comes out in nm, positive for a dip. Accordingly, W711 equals 0.26 nm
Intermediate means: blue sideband 96.8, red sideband 73.1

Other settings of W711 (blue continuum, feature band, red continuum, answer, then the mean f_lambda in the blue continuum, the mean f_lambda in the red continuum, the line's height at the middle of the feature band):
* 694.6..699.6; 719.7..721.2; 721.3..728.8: 0.355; 85.1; 91.3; 90.3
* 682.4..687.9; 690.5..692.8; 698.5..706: 0.124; 54.2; 98.1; 70.9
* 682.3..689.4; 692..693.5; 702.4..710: -0.131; 55.1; 90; 66.9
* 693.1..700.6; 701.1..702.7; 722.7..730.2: -0.201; 83.9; 96.7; 86.1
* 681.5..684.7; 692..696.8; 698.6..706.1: 0.118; 53.7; 97.8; 79.6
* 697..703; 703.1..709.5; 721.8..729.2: 0.112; 92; 93.1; 92.3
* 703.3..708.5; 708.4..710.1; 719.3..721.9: 0.409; 94.8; 71.8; 89.6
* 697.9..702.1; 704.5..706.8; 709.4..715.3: -0.341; 92.2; 64.8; 79.7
